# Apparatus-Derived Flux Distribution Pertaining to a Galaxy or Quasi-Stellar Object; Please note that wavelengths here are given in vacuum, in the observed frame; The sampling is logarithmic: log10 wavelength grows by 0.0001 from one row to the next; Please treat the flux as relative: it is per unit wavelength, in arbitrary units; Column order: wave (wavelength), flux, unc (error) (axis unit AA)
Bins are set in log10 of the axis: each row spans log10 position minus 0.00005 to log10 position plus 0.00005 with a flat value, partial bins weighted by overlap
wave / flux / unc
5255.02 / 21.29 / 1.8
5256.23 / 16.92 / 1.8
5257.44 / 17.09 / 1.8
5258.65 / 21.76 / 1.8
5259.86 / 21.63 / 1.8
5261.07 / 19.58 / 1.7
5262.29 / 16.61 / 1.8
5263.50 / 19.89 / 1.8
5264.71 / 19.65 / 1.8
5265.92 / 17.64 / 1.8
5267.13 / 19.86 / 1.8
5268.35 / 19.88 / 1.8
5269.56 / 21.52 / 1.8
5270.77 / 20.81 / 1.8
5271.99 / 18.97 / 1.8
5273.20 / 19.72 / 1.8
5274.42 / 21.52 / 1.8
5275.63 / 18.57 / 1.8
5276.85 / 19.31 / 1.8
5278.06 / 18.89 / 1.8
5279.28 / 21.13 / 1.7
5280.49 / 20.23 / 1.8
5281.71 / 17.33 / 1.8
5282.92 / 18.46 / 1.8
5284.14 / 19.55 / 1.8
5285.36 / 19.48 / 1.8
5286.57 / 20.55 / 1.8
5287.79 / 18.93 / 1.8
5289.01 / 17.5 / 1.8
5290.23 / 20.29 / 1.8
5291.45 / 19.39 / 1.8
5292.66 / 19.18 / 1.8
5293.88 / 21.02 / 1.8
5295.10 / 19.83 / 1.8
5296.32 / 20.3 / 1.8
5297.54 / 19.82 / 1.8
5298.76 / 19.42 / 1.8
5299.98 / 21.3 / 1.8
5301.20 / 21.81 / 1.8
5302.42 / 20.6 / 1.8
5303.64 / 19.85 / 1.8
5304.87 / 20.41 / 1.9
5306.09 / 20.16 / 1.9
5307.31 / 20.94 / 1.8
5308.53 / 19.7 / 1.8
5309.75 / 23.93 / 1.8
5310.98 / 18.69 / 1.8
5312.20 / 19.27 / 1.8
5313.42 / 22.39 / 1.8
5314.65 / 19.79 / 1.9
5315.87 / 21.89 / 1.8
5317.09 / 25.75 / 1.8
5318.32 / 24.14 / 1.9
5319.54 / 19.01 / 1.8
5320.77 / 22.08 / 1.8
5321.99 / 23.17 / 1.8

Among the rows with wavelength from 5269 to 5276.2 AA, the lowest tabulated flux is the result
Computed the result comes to 18.57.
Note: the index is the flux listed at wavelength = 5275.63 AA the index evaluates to 18.57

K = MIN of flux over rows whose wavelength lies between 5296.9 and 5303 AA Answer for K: 19.42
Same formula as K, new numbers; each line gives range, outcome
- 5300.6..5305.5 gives 19.85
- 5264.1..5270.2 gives 17.64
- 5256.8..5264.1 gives 16.61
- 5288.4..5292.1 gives 17.5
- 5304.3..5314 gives 18.69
